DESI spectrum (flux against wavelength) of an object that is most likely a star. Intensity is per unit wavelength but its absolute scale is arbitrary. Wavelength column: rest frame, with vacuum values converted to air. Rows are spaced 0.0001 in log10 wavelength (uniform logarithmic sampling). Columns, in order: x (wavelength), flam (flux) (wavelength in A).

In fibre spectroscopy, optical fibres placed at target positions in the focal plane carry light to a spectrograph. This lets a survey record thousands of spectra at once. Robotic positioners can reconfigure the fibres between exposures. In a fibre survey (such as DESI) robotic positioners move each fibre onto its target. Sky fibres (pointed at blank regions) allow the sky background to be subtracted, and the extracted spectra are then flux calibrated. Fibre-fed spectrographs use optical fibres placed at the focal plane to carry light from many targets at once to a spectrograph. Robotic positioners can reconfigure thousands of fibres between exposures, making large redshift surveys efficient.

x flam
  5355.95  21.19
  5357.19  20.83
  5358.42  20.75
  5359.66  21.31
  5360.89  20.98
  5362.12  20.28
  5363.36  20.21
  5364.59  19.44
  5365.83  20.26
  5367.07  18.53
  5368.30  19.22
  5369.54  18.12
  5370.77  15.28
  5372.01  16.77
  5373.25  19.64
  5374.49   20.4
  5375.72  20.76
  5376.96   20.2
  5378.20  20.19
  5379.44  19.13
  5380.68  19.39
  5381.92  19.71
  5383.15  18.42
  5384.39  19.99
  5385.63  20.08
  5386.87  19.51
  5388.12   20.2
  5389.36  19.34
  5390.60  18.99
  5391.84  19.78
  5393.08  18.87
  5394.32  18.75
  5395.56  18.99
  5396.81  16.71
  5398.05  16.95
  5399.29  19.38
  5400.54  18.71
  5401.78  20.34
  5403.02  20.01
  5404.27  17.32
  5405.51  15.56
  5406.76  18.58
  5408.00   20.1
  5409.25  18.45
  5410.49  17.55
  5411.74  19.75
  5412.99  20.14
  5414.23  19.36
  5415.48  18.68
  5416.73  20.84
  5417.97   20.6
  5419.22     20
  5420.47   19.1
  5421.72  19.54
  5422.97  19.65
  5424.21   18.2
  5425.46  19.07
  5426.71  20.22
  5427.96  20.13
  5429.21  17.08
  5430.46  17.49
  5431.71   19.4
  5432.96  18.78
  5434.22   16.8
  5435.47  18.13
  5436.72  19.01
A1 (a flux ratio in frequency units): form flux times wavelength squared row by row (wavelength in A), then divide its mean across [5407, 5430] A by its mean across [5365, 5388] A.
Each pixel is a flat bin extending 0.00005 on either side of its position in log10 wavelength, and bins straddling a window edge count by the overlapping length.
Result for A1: 1.02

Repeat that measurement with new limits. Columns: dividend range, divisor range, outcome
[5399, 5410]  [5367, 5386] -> 0.99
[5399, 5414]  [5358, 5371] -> 0.98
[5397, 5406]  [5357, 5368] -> 0.92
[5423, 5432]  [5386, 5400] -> 1.01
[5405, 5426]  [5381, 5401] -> 1.02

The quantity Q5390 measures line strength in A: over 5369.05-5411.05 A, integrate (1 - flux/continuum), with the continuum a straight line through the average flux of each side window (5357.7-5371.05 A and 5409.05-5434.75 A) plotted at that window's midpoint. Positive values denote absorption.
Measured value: 1.1 A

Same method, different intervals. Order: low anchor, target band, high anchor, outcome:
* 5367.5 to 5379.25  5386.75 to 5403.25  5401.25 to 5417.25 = 0.0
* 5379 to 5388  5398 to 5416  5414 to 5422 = 0.8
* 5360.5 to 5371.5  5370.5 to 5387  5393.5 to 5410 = -0.4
